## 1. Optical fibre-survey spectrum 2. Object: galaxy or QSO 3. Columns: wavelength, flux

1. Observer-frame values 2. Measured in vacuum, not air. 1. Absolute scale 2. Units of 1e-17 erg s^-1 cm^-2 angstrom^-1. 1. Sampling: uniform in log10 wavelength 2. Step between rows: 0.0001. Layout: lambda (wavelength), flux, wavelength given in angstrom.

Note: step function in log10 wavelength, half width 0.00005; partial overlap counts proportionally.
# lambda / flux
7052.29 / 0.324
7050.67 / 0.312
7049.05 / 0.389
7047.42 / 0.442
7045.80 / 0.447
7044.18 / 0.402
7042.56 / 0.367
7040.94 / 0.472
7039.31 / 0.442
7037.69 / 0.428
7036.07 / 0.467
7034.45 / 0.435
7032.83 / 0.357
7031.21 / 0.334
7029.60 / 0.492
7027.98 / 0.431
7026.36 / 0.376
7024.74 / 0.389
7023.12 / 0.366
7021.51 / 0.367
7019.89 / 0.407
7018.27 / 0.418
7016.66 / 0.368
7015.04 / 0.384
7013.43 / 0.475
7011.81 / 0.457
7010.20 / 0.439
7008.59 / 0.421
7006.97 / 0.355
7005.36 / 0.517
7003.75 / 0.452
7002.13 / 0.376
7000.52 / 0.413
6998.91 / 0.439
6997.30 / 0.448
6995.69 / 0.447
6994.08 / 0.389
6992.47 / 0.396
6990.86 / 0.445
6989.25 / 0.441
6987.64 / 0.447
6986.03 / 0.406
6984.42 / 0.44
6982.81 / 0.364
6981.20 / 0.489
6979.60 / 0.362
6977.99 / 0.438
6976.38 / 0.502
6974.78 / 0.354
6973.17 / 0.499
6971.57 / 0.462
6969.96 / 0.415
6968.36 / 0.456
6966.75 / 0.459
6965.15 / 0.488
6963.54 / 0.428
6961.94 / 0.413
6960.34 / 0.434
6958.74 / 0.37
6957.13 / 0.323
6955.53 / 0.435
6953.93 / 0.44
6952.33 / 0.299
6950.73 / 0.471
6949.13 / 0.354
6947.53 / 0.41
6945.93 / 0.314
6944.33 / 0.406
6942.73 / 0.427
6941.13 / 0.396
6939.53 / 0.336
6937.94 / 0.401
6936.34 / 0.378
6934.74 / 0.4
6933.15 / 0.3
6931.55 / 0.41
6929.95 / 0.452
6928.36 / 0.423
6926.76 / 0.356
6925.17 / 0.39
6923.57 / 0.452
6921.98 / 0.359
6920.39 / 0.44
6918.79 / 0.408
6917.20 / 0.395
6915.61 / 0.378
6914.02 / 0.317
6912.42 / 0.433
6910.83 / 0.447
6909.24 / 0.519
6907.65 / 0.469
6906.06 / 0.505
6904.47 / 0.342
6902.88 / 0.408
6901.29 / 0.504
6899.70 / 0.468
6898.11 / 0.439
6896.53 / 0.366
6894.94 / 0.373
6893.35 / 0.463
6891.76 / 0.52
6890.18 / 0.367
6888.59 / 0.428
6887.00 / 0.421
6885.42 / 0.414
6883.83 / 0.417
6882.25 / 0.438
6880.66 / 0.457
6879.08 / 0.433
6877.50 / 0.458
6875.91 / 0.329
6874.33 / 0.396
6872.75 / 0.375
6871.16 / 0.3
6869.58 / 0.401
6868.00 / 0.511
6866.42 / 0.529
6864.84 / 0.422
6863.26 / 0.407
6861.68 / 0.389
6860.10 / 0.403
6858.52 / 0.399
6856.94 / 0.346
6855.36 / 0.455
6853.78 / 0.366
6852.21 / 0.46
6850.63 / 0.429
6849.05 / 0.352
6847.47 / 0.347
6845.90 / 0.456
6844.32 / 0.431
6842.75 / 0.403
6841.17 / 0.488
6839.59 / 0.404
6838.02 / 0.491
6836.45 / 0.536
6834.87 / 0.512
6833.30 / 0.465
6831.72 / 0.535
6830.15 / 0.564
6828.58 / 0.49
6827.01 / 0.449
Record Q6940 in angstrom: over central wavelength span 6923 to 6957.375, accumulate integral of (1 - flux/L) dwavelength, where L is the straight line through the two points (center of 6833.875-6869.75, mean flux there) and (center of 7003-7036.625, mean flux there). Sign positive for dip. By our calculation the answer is 2.7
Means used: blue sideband 0.433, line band 0.39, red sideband 0.414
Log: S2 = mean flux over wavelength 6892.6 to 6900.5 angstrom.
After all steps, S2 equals 0.422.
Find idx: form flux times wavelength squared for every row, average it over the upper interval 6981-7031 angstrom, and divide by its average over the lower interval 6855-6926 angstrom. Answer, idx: 1.0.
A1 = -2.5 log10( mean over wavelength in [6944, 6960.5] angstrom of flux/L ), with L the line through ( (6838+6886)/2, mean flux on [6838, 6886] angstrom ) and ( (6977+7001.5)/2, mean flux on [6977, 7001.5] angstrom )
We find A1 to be 0.10 mag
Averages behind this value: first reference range 0.415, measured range 0.385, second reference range 0.424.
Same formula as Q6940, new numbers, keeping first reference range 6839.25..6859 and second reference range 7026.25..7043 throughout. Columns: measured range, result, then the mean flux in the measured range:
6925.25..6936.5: 0.7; 0.389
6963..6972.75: -0.9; 0.454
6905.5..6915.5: -0.7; 0.442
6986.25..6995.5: -0.1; 0.424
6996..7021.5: -0.2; 0.423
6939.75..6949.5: 0.8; 0.383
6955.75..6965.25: 0.3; 0.405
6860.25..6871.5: -0.4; 0.427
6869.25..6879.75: 0.7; 0.383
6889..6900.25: -0.4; 0.427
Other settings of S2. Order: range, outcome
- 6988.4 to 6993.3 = 0.427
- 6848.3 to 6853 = 0.414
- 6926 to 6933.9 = 0.389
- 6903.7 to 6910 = 0.459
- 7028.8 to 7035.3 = 0.405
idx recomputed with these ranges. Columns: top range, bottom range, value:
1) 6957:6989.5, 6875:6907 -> 1.03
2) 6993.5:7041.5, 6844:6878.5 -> 1.08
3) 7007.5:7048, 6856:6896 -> 1.04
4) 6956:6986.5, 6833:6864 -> 1.04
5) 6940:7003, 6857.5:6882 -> 1.04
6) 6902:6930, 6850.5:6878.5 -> 1.03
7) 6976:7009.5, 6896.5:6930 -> 1.04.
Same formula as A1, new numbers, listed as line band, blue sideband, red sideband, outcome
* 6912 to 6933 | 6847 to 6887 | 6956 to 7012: 0.06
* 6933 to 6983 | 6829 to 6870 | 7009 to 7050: 0.04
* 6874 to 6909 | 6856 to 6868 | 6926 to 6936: -0.06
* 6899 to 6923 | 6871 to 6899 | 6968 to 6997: -0.02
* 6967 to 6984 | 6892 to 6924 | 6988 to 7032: -0.04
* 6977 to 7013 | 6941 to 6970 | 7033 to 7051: -0.04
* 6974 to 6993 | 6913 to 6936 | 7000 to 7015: -0.01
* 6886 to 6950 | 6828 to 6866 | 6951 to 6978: 0.06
